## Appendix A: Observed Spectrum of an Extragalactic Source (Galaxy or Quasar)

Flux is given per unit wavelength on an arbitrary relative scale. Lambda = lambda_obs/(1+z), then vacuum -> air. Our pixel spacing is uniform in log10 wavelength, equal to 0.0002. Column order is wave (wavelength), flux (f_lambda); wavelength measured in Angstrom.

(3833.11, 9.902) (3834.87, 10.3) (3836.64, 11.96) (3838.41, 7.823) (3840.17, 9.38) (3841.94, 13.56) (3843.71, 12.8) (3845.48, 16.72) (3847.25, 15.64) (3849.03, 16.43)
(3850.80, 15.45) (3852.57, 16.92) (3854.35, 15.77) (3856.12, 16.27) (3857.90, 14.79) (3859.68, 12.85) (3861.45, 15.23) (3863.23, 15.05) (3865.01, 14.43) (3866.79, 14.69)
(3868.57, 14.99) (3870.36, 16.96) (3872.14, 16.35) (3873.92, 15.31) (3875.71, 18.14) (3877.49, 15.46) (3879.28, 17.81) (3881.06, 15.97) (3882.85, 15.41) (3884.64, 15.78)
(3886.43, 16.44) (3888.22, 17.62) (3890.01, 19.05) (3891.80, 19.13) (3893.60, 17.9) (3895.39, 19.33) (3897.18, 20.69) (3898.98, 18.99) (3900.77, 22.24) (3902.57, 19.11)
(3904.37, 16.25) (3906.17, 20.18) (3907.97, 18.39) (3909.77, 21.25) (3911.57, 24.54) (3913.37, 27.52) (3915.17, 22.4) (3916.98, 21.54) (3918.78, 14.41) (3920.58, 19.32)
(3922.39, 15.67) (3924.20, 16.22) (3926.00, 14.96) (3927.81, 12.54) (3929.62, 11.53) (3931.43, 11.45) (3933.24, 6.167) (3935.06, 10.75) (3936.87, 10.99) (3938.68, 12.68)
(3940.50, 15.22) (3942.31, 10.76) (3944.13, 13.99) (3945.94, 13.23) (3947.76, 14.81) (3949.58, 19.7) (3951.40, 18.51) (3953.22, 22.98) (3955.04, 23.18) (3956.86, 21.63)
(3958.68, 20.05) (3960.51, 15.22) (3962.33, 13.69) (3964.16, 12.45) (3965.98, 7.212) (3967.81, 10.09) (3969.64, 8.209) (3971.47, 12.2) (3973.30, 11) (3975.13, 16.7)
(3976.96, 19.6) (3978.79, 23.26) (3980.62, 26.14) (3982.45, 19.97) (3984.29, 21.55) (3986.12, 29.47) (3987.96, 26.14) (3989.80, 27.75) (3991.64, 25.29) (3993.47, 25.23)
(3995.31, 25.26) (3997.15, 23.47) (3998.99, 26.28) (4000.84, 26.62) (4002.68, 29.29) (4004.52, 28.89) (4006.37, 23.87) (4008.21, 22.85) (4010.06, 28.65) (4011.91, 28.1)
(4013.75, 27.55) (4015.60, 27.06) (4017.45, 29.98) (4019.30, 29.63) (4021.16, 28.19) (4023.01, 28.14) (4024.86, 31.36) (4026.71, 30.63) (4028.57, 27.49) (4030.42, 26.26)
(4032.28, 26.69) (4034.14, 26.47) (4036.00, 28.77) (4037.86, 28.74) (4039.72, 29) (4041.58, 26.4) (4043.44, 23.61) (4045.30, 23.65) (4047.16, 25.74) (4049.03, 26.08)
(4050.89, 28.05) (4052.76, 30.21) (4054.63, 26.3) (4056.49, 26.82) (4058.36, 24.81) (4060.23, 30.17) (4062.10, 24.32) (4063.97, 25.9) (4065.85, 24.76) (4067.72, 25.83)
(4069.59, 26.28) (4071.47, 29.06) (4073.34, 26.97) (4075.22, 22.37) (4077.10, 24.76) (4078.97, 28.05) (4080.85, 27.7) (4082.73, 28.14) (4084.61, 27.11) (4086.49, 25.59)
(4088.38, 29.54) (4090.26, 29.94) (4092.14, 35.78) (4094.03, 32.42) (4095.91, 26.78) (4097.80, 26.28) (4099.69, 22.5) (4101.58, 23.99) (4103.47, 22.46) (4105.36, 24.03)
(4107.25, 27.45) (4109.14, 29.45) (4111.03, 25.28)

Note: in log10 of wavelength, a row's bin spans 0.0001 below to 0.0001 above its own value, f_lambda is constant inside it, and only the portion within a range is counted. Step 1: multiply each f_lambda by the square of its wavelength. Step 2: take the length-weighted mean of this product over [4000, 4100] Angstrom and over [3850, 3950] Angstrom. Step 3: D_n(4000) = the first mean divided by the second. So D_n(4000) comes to 1.80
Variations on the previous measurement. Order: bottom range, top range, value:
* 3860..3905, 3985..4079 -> 1.70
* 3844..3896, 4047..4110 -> 1.84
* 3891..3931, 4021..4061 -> 1.56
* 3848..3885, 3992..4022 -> 1.84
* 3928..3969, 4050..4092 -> 2.01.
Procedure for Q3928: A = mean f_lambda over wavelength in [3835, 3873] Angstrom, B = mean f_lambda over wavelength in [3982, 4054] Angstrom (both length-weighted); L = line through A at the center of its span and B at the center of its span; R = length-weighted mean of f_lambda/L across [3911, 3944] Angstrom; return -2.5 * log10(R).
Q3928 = 0.276 mag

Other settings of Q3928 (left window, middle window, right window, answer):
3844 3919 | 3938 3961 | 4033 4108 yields 0.218 mag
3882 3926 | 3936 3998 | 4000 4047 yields 0.287 mag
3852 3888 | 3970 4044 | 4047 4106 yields -0.102 mag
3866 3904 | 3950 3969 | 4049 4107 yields 0.267 mag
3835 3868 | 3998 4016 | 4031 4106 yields -0.160 mag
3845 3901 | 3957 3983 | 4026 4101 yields 0.378 mag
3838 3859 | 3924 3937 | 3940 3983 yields 0.327 mag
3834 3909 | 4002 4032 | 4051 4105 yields -0.178 mag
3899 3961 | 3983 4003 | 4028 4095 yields -0.177 mag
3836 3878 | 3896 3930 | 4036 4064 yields -0.048 mag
